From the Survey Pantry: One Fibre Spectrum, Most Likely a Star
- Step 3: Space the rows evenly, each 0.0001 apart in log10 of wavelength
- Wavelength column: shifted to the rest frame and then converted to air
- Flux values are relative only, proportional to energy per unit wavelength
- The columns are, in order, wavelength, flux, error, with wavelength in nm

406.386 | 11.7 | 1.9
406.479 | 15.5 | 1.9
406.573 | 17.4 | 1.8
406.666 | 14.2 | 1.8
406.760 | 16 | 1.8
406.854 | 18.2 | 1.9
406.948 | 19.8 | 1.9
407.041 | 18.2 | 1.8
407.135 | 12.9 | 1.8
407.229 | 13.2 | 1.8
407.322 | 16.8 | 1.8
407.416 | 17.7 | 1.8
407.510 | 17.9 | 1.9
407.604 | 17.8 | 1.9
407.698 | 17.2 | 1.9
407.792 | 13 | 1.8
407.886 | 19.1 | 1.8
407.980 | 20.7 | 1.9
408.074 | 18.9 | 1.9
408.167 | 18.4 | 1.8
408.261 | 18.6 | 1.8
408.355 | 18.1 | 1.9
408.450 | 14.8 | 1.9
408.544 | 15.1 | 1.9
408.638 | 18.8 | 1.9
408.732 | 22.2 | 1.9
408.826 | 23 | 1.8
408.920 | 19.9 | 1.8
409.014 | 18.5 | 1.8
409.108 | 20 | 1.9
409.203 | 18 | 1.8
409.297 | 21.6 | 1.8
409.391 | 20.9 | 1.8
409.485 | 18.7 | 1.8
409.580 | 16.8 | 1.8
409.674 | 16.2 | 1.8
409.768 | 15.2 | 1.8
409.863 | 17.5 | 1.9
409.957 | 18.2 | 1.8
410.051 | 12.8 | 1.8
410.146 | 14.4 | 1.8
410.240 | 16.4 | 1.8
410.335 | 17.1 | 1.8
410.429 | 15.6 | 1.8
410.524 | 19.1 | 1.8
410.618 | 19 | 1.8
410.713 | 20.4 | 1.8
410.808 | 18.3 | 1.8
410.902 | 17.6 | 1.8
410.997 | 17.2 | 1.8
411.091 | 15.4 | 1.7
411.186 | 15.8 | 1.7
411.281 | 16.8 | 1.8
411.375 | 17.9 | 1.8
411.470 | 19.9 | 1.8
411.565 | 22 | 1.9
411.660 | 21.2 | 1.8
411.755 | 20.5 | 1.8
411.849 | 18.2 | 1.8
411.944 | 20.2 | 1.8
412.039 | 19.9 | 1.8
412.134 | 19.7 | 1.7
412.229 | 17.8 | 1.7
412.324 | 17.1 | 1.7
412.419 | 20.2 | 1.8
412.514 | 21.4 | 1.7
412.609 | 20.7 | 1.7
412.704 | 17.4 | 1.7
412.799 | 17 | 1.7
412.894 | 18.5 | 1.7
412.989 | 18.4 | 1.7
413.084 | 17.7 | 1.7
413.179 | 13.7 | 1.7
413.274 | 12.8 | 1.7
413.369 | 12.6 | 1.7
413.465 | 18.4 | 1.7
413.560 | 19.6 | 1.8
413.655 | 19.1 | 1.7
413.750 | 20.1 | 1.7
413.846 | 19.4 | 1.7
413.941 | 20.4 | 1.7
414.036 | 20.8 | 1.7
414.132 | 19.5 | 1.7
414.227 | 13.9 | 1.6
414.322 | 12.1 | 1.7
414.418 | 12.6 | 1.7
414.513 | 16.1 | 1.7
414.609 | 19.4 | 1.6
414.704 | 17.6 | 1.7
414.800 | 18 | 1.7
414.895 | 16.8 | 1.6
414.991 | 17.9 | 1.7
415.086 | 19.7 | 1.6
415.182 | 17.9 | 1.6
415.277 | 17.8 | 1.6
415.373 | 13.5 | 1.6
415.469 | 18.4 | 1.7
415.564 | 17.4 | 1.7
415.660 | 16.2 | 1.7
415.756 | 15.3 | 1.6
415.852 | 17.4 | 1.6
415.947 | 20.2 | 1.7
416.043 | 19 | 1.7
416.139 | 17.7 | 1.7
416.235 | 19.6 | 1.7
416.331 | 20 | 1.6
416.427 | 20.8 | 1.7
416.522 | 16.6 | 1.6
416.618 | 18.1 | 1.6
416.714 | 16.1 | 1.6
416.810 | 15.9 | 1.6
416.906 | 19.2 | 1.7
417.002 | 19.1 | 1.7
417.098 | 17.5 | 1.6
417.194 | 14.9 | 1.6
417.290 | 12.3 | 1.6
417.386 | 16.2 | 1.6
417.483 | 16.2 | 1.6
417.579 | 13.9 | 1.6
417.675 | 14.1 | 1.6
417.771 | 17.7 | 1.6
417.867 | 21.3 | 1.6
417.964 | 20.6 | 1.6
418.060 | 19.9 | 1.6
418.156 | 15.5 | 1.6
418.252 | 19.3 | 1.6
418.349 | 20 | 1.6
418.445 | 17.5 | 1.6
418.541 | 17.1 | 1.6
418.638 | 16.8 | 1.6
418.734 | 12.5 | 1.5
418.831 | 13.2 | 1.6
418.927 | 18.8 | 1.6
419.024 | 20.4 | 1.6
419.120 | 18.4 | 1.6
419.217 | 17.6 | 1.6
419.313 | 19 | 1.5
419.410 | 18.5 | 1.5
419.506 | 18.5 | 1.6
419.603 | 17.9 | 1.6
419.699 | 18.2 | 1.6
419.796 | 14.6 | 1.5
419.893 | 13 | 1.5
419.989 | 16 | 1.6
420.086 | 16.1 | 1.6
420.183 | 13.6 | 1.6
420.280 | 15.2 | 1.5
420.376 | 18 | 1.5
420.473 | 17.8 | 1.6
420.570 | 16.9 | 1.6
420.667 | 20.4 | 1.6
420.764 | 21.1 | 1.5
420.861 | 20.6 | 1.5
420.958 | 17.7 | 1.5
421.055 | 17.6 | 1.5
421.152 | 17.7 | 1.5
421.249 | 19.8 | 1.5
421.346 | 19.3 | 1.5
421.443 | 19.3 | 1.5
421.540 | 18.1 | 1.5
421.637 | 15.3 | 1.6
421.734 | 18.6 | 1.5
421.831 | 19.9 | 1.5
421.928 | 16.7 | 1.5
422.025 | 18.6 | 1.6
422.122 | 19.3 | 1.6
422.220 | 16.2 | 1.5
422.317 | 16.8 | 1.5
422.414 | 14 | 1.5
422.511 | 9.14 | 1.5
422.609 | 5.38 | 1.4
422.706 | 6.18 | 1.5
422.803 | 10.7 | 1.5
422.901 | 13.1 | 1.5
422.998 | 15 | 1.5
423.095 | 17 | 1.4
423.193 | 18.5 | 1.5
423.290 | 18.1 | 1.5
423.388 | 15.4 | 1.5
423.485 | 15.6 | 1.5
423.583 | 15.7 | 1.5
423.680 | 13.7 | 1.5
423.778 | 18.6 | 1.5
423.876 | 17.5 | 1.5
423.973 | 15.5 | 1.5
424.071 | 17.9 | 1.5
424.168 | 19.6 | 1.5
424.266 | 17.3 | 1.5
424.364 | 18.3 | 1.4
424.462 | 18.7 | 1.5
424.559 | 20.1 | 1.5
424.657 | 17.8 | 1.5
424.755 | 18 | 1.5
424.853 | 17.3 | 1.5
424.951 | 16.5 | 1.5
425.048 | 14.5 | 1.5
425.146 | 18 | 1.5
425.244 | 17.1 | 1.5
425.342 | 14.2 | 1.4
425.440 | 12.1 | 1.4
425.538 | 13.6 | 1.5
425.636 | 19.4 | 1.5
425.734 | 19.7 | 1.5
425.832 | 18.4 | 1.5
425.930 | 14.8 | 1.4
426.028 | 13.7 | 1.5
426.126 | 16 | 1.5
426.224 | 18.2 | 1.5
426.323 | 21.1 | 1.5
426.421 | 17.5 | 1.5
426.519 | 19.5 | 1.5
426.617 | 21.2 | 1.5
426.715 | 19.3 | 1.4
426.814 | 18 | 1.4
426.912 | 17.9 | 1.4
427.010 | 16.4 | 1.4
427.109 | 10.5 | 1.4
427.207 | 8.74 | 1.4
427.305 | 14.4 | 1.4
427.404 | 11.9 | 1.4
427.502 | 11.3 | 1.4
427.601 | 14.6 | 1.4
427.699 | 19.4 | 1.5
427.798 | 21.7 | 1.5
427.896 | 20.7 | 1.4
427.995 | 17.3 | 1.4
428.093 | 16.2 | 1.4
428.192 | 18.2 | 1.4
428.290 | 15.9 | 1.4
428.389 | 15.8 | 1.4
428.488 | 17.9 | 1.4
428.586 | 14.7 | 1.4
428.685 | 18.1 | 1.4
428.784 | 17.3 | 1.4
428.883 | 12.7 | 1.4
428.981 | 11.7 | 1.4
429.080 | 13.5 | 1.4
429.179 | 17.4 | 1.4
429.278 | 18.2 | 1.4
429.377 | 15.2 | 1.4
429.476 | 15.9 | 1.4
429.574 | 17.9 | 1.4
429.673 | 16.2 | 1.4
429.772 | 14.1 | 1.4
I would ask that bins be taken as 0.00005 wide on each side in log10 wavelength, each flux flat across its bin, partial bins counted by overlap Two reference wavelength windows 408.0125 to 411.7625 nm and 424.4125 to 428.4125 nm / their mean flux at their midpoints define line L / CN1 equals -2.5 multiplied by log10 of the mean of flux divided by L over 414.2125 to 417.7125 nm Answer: 0.04 mag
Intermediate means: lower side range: 18.2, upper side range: 16.7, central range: 16.9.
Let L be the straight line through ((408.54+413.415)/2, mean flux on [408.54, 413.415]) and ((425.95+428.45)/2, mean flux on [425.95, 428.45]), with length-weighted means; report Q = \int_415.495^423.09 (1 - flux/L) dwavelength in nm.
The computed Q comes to 0.19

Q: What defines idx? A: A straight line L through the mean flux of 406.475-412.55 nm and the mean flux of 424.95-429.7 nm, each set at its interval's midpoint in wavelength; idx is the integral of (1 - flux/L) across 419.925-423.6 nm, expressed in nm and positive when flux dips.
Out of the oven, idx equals 0.12 nm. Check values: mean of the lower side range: 18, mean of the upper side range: 16.3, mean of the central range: 16.3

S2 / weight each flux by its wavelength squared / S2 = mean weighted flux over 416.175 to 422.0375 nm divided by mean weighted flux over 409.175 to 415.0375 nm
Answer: 1.02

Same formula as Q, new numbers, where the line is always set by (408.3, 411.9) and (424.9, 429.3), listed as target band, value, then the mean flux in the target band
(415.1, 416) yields 0.02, 17.2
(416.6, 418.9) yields 0.06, 16.9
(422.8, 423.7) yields 0.06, 15.6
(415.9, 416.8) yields -0.06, 18.6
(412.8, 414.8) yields 0.07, 17.2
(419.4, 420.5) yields 0.05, 16.4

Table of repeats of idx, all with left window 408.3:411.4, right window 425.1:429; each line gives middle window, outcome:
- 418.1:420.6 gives 0.01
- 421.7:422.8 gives 0.16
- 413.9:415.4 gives 0.02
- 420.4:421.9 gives -0.16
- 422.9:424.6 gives -0.04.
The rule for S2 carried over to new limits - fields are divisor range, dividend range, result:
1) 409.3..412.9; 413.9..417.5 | 0.97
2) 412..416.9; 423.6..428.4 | 1.00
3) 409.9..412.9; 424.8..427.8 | 0.96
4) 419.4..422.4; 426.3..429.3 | 0.96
